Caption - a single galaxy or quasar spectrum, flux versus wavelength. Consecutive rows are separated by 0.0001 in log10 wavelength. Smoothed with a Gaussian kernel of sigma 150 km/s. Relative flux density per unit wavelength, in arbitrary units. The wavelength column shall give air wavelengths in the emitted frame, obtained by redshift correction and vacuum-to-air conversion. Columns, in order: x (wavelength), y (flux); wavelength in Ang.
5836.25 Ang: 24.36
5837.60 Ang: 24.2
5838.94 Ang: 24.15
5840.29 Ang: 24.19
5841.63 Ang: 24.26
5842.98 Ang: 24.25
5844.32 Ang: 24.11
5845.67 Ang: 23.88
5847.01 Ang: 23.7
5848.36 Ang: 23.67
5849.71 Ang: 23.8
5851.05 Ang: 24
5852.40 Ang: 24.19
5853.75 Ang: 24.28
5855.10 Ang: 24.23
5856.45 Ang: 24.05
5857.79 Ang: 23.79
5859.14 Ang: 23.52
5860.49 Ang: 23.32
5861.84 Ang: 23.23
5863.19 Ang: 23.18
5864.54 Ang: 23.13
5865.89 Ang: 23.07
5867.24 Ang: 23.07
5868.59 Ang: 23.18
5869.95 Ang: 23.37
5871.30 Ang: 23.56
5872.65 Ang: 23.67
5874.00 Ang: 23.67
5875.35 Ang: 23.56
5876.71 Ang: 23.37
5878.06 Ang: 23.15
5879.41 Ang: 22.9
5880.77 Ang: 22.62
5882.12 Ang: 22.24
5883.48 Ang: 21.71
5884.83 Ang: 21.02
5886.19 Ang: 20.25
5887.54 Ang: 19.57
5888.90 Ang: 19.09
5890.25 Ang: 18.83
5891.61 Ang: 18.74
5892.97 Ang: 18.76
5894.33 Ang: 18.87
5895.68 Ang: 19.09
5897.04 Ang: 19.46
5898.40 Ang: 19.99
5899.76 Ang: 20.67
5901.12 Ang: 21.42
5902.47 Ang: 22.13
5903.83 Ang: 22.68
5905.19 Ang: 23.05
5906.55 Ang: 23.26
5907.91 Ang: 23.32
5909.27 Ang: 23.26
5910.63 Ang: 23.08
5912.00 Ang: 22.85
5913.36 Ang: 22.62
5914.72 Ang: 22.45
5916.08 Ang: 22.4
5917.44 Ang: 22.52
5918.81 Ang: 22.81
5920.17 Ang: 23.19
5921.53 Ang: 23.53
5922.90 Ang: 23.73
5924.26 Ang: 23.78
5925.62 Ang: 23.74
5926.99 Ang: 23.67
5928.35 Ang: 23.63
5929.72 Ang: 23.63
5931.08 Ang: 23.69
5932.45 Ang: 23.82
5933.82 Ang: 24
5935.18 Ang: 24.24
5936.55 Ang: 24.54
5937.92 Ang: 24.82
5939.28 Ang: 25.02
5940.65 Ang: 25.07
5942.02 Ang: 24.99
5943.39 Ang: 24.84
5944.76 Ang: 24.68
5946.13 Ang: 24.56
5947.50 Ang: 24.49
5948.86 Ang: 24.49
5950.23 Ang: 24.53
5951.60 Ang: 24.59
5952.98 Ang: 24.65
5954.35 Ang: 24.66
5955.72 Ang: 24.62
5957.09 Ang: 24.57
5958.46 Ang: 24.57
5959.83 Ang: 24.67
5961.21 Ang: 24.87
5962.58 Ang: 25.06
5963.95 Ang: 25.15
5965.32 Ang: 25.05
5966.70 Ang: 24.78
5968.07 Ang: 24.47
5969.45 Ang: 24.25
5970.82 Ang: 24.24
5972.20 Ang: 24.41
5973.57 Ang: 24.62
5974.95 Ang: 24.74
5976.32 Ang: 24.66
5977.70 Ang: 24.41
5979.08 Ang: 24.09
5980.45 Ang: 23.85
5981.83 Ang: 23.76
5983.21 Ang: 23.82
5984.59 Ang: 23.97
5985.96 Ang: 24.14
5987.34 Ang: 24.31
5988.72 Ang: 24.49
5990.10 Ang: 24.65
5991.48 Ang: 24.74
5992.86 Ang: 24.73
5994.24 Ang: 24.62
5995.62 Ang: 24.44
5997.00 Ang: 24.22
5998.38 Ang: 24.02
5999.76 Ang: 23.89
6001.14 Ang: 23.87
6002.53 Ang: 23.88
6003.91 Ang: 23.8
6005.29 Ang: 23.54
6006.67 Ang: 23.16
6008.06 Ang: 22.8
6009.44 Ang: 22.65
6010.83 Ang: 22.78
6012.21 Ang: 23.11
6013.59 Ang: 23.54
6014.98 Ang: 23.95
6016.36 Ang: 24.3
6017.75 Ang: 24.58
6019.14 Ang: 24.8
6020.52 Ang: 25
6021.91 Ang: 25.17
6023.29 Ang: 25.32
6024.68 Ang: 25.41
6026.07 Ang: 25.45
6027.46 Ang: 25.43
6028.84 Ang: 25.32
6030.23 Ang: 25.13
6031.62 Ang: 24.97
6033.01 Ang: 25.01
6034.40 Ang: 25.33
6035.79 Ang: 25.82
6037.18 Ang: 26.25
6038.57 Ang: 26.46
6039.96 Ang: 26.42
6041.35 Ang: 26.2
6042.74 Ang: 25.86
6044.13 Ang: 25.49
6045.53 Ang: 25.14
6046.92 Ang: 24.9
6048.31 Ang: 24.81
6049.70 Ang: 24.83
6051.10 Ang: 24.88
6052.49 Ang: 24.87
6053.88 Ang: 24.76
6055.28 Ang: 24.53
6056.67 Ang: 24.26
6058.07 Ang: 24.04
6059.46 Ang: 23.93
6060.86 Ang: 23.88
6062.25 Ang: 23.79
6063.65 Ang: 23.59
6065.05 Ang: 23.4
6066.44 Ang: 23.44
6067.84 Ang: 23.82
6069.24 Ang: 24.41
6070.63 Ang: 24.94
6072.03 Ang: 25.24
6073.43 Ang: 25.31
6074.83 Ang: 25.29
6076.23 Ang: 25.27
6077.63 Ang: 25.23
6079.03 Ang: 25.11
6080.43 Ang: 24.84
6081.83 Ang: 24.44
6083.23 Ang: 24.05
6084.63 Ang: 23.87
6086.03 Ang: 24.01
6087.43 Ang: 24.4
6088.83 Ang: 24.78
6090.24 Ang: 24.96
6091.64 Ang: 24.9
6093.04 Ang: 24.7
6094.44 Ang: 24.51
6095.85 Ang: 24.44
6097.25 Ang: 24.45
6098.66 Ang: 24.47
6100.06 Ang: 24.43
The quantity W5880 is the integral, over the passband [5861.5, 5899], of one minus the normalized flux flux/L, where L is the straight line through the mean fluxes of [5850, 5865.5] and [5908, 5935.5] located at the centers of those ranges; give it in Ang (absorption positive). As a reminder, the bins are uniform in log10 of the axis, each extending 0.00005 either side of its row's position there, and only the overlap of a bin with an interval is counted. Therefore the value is 3.09 Ang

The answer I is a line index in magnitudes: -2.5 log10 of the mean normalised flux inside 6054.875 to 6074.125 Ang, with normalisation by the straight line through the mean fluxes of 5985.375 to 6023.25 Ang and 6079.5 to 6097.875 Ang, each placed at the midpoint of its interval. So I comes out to 0.01 mag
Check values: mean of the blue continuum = 24.1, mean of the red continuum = 24.5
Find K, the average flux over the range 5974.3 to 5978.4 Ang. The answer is 24.6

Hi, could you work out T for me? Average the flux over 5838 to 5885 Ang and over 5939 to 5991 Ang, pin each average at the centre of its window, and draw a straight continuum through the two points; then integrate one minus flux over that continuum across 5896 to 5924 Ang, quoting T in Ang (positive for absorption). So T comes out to 1.85 Ang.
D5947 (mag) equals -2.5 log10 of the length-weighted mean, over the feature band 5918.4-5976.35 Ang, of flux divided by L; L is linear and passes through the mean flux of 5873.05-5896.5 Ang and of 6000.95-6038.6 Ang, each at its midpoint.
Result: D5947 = -0.08 mag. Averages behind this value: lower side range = 21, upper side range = 24.5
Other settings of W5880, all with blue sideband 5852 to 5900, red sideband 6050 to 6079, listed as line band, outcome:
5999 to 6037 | -0.8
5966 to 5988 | -0.9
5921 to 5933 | -0.5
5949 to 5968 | -1.3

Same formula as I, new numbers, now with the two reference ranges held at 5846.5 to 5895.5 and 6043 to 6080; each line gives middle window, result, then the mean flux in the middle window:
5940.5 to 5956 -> -0.06 mag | 24.7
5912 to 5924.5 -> 0.00 mag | 23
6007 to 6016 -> 0.04 mag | 23.2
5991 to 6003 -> -0.02 mag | 24.3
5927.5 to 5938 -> -0.04 mag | 24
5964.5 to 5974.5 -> -0.04 mag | 24.5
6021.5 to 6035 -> -0.05 mag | 25.3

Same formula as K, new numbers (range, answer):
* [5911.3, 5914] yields 22.7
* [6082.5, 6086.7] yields 24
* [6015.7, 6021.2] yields 24.7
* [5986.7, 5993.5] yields 24.6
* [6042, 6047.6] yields 25.3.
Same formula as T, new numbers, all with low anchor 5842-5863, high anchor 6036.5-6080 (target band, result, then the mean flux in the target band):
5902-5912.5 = 0.5 Ang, 23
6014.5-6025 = -0.1 Ang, 24.8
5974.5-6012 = 0.8 Ang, 24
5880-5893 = 2.0 Ang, 20.4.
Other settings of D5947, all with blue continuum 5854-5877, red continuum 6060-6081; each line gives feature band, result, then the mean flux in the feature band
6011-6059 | -0.03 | 25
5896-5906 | 0.11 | 21.3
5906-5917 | 0.04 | 22.9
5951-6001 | -0.02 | 24.5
